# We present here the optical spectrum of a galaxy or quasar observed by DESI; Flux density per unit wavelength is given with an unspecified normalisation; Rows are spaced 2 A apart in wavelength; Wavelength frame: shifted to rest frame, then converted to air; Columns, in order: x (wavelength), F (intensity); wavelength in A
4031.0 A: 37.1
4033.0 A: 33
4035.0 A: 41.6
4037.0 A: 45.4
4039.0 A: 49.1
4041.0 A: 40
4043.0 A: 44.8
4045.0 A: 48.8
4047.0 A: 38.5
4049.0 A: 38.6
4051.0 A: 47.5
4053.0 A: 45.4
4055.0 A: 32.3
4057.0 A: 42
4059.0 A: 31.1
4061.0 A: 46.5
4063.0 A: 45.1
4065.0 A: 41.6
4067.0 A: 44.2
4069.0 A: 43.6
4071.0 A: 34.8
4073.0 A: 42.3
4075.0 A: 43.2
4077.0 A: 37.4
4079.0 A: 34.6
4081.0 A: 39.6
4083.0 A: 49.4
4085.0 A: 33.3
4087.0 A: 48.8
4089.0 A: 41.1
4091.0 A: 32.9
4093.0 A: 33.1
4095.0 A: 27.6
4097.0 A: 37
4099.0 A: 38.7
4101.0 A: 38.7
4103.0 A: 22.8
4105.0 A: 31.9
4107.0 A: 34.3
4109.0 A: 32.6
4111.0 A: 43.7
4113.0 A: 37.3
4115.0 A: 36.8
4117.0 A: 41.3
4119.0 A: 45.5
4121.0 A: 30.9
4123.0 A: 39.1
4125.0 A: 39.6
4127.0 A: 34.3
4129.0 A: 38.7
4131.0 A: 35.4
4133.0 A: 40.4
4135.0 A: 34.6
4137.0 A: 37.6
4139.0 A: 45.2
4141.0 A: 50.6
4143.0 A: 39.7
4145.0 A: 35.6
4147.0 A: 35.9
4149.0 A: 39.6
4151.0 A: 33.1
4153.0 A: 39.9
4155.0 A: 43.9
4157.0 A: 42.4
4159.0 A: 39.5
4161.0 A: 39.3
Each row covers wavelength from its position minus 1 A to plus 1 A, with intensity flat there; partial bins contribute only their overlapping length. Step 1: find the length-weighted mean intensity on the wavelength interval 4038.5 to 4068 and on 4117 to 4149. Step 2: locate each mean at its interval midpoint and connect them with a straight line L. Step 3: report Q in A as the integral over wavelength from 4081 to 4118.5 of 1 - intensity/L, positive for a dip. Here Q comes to 3.2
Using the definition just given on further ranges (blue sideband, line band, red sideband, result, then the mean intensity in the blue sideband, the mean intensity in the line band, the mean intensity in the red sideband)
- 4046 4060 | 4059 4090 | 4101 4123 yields -2.6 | 39.3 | 41.4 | 36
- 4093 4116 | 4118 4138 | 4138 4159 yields 0.1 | 34.6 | 37.6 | 40.5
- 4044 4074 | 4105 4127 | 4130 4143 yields 1.7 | 41.5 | 37.7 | 40.6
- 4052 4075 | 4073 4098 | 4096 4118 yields 0.1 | 40.9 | 38.3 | 35.9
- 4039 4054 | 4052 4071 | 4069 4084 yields 0.5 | 43.8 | 41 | 40.4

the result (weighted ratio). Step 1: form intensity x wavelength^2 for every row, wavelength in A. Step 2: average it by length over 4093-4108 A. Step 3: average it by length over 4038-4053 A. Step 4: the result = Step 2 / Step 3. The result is 0.8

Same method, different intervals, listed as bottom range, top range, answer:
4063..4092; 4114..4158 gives 0.99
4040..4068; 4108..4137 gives 0.93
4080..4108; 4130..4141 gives 1.12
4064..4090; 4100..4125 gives 0.90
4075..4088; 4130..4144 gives 1.02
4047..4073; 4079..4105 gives 0.91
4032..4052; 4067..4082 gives 0.94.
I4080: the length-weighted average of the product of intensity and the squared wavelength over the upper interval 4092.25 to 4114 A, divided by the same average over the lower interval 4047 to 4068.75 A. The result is 0.8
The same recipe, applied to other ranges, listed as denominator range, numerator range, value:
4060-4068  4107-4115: 0.86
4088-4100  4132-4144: 1.20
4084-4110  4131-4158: 1.17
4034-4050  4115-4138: 0.91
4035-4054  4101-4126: 0.85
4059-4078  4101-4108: 0.76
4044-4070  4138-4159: 1.01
